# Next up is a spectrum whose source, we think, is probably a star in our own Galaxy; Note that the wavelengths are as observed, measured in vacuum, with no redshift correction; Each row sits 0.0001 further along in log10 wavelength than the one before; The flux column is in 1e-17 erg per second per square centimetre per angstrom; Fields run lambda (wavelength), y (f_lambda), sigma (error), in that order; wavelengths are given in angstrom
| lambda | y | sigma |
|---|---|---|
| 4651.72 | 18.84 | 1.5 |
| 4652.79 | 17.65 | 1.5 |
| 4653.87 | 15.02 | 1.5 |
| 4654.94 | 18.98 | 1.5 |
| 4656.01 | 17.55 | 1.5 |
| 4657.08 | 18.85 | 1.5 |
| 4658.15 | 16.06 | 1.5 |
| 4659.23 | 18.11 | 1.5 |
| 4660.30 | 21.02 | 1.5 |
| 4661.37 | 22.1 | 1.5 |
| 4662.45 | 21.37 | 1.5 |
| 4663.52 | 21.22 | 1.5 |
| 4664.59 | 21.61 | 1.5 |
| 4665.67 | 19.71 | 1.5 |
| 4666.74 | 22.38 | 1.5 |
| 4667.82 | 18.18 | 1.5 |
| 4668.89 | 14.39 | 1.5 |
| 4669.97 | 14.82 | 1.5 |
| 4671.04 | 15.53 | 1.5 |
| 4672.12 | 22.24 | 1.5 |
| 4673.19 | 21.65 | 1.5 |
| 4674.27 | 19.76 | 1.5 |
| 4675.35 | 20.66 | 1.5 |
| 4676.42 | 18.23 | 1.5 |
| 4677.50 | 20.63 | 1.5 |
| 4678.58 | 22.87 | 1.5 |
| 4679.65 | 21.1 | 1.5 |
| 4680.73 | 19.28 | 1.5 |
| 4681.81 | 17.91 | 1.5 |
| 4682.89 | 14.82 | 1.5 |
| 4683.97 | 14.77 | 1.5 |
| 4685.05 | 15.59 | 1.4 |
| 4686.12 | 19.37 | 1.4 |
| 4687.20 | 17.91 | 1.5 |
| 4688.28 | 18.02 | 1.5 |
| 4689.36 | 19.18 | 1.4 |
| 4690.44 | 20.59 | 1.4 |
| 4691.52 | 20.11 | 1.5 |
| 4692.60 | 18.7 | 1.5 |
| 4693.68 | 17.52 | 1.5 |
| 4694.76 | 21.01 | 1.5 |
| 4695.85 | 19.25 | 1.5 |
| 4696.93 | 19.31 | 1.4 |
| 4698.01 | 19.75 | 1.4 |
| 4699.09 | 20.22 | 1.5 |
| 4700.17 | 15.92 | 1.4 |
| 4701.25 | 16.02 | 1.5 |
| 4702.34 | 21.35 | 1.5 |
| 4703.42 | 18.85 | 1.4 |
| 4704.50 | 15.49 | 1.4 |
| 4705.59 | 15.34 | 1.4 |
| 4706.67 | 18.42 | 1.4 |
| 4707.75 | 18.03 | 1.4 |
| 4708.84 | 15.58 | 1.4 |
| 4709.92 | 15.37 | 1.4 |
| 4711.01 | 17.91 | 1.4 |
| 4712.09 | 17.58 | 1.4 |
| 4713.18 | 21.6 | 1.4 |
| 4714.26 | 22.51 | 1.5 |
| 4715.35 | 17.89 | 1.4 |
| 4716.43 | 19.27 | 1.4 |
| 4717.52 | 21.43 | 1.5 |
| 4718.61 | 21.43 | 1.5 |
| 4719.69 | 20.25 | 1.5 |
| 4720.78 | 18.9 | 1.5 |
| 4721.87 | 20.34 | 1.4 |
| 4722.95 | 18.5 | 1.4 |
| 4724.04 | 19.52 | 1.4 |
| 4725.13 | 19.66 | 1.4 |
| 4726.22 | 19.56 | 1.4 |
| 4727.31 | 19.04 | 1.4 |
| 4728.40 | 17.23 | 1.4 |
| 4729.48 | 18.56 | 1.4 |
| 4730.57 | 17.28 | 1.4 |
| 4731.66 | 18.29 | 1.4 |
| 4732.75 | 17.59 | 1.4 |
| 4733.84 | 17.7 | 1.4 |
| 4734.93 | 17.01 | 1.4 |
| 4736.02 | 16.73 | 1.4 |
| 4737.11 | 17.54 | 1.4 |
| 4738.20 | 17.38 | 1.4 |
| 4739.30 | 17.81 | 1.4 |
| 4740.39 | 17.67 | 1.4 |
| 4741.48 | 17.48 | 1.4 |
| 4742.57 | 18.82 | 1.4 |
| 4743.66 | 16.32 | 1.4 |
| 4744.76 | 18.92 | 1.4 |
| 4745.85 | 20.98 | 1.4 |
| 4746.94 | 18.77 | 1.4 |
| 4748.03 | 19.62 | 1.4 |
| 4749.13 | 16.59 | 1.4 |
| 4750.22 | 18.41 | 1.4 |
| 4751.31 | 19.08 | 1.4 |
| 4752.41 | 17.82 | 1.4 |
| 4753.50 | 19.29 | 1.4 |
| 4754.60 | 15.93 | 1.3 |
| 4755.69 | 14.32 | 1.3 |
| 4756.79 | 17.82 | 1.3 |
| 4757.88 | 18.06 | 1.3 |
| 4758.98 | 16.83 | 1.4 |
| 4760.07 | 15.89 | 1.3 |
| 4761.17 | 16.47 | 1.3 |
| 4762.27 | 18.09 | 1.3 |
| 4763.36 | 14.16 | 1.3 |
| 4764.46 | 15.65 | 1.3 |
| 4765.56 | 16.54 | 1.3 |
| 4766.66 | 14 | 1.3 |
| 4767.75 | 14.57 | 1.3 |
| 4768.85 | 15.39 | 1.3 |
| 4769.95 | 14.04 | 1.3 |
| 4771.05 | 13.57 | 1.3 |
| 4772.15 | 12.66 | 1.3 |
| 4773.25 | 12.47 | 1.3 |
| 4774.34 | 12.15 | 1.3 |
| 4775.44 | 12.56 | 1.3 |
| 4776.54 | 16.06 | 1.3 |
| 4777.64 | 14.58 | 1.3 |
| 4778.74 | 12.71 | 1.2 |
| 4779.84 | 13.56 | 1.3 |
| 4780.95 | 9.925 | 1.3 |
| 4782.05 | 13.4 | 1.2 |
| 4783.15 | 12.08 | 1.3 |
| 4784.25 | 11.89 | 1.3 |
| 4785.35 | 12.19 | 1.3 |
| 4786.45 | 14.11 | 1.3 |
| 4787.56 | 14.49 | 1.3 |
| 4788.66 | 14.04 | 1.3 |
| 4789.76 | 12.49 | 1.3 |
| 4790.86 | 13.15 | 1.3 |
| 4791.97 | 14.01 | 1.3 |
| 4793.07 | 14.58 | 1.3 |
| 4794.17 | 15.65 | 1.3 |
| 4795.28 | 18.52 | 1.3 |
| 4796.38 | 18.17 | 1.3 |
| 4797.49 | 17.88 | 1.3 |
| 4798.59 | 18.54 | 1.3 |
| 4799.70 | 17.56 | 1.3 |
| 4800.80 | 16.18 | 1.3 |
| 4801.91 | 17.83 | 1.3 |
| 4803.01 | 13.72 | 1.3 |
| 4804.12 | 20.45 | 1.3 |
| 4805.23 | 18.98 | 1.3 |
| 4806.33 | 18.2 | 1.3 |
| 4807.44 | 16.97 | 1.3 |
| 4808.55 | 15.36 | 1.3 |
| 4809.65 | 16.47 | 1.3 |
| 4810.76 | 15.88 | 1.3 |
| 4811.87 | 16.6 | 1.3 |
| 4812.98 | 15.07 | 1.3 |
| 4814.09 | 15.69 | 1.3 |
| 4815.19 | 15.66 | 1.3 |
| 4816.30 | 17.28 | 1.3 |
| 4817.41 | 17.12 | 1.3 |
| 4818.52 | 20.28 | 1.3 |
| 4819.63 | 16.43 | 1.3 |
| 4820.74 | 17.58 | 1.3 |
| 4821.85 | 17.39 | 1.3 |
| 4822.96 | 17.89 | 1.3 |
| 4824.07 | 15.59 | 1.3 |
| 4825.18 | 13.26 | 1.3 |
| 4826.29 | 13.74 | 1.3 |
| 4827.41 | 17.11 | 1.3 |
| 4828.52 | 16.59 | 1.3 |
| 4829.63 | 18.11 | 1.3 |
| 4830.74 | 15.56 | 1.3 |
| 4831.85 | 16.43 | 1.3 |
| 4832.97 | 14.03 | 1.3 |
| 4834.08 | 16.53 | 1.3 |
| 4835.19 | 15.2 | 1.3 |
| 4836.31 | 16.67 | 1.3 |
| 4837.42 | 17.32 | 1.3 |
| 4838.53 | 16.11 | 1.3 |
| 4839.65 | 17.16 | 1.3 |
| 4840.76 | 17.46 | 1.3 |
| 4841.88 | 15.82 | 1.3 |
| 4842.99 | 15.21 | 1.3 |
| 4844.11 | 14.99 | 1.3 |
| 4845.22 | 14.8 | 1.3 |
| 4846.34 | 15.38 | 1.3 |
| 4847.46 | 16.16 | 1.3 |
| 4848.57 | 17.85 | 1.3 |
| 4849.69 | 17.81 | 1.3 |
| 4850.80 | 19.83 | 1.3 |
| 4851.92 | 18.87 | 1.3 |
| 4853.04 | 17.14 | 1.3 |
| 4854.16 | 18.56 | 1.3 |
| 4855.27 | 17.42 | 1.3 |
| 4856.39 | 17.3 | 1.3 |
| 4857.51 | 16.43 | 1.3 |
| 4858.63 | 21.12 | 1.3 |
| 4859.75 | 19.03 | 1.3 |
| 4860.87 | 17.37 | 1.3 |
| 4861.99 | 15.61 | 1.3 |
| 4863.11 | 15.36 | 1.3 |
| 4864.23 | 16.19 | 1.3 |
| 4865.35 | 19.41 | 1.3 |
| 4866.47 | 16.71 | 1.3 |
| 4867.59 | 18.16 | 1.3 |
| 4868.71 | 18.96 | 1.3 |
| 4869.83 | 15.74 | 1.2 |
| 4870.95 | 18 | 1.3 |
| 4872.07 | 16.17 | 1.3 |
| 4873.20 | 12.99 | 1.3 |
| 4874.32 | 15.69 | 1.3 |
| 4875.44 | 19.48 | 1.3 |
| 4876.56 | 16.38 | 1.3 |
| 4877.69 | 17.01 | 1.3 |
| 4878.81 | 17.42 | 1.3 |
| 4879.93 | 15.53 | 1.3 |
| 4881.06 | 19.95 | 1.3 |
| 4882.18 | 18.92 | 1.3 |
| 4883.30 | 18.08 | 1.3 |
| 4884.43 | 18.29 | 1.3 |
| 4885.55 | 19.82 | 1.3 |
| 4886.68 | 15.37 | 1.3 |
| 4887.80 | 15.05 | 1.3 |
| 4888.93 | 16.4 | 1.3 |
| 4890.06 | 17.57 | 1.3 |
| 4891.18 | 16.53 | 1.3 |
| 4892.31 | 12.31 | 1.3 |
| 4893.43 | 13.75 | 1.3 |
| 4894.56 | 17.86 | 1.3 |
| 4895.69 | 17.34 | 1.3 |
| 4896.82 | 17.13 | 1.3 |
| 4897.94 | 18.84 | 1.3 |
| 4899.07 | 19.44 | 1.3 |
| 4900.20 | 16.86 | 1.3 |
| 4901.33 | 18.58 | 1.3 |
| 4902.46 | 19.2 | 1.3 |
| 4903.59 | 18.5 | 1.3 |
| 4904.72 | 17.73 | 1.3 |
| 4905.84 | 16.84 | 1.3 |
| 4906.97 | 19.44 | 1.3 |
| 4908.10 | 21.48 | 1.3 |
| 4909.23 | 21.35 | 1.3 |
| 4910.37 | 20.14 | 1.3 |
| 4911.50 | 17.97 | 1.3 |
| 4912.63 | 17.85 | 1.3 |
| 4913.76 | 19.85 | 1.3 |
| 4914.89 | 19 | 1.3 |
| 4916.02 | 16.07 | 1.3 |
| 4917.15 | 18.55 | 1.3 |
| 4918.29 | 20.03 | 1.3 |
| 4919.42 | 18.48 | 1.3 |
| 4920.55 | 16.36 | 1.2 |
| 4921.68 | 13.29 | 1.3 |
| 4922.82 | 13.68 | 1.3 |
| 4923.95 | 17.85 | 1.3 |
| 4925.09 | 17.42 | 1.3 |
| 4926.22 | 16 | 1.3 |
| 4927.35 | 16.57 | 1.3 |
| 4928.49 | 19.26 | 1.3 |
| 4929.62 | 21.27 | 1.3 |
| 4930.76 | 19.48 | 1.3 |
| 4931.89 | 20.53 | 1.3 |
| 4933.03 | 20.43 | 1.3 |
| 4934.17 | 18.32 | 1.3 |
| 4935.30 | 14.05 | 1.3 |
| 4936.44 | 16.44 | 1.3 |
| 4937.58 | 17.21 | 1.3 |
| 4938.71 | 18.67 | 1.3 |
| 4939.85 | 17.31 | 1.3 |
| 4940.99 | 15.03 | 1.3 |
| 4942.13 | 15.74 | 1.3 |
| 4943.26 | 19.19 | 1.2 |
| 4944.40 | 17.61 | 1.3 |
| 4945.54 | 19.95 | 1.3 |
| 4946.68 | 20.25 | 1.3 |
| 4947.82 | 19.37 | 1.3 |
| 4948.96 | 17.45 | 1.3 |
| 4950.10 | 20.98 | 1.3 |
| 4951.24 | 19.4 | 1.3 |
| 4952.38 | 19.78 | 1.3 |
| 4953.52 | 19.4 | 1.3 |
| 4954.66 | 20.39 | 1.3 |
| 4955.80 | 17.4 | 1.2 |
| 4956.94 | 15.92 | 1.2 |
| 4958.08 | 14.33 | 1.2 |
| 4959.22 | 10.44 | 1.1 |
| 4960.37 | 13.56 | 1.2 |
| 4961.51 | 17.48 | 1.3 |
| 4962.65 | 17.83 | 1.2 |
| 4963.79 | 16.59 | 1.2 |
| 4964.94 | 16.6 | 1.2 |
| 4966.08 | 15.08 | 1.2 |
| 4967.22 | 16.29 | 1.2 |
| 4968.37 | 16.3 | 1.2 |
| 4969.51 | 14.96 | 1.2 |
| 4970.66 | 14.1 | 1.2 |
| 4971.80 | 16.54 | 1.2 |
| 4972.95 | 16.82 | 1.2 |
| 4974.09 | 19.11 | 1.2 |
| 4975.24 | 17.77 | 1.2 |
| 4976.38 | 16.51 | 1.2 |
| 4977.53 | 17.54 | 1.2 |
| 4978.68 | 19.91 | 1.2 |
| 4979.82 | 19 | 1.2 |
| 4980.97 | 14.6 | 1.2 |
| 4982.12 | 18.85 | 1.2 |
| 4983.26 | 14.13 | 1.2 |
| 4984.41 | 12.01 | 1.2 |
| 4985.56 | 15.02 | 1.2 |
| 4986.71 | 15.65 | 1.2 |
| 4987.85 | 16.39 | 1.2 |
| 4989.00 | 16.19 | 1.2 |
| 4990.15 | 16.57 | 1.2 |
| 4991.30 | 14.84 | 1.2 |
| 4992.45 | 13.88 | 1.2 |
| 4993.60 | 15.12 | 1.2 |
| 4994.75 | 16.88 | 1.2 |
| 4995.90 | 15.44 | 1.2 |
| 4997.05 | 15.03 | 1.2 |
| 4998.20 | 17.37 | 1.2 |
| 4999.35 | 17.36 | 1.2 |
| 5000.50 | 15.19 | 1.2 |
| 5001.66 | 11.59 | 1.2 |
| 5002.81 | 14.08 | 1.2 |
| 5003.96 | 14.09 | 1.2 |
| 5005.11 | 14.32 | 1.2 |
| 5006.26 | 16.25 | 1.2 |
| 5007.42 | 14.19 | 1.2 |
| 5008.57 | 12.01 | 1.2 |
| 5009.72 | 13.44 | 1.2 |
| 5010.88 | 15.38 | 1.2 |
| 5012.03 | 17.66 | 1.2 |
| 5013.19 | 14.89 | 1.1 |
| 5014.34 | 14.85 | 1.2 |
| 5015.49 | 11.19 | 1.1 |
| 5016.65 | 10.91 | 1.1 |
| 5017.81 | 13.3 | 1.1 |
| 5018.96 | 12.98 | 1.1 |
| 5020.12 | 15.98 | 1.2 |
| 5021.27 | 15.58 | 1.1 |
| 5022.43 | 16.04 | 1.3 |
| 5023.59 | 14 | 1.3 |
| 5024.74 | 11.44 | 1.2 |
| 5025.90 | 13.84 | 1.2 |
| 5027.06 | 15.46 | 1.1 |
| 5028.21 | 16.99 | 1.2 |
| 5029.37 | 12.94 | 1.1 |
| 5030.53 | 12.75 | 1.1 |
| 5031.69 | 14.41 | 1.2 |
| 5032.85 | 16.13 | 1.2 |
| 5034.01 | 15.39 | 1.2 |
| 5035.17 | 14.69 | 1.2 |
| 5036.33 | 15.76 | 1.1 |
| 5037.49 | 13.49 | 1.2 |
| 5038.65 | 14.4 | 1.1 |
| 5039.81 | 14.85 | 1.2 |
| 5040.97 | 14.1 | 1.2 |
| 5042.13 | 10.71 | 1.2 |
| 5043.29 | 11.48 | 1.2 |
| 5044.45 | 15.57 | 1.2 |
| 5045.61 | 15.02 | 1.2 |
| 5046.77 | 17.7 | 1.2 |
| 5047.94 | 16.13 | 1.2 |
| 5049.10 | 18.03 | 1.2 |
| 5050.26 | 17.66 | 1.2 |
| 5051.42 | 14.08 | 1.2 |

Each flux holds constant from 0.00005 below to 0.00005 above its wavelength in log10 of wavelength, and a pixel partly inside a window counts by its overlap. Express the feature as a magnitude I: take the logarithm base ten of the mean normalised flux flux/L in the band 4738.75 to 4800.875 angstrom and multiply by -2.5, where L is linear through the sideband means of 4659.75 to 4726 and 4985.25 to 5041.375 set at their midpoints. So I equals 0.15 mag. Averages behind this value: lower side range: 19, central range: 15.7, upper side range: 14.7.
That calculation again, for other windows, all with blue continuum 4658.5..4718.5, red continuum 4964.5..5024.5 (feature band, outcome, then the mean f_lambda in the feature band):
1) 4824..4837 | 0.10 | 15.8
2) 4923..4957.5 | -0.14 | 18.2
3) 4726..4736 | 0.03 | 17.9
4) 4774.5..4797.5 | 0.26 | 14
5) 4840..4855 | 0.01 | 16.9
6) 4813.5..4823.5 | 0.01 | 17.3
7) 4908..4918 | -0.17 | 19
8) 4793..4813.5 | 0.03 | 17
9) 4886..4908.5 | -0.05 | 17.3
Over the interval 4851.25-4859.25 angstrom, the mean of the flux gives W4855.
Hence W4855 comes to 18.1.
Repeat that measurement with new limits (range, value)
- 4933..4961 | 17.5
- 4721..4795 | 16.1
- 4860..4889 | 17.1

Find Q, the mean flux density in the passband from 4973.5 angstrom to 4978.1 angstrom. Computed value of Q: 17.7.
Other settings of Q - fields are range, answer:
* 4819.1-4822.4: 17.1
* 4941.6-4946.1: 18.2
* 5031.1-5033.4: 15.2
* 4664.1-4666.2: 20.6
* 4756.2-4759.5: 17.5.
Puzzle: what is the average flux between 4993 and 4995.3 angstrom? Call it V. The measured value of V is 16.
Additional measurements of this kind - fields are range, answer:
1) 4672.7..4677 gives 20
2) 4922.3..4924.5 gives 15.8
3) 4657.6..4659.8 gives 17.1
